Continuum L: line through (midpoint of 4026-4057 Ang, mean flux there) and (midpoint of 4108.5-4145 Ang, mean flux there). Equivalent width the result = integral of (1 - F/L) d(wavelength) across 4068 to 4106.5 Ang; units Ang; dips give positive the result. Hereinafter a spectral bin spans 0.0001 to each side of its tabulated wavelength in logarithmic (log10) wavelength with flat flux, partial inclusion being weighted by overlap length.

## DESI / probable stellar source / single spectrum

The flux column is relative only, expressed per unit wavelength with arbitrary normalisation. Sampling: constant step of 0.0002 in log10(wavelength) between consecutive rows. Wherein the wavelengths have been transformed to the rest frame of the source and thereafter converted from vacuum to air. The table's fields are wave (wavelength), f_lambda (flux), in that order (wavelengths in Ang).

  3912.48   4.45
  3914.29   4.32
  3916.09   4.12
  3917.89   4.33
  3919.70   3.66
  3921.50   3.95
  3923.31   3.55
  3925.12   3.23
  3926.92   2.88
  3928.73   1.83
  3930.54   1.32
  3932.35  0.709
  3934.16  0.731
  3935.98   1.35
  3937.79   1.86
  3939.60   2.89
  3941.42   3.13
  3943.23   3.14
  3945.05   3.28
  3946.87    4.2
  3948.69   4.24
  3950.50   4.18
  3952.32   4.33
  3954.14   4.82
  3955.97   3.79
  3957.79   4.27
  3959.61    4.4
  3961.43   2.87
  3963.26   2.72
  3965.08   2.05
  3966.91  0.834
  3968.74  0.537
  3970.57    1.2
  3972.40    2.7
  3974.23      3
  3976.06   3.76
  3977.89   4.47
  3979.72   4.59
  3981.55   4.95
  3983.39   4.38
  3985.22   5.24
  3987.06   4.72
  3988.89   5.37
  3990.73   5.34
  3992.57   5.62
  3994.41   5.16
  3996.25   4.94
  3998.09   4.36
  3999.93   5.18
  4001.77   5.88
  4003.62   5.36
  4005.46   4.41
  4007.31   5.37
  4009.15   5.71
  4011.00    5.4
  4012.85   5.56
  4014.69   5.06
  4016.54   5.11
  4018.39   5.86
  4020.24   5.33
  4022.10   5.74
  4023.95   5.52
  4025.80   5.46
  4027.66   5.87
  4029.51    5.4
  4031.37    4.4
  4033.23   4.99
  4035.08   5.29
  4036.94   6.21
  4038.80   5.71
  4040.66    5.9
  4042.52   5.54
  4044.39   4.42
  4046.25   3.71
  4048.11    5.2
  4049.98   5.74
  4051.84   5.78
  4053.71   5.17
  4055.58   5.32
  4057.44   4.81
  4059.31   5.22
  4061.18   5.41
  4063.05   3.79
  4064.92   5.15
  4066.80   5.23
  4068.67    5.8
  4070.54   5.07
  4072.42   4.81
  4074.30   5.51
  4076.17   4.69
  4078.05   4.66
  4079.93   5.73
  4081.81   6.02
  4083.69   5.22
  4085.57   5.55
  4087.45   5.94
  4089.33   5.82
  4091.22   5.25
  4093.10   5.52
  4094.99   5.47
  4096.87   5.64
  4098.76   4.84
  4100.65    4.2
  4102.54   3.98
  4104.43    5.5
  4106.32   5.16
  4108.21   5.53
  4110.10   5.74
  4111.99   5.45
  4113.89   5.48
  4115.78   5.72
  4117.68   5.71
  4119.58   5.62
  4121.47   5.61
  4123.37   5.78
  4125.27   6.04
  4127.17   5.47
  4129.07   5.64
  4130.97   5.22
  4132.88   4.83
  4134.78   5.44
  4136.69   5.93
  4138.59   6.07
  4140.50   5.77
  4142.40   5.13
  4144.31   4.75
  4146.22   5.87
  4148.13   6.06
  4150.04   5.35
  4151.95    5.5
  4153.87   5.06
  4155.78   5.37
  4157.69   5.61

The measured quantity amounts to 1.2 Ang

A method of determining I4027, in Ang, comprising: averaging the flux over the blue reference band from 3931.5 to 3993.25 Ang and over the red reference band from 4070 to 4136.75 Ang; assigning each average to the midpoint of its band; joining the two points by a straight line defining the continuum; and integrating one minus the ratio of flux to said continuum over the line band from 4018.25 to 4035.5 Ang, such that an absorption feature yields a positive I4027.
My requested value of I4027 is -4.3 Ang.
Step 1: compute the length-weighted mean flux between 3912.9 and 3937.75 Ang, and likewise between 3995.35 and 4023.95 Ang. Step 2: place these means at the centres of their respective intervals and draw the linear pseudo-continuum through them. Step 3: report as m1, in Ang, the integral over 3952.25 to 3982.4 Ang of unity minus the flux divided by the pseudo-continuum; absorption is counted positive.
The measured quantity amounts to 5.9 Ang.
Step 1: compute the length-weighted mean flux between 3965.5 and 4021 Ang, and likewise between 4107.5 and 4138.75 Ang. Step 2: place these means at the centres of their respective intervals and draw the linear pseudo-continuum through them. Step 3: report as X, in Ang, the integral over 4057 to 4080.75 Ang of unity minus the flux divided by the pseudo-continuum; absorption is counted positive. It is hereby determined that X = 0.3 Ang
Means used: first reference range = 4.49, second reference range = 5.59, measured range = 5.07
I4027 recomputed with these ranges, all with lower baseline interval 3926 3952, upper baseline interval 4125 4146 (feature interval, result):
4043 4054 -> -2.1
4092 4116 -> -1.0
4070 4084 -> -1.8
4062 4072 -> -1.2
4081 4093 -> -2.2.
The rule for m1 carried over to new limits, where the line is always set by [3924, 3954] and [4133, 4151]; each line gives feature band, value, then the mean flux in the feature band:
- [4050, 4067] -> -2.8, 5.13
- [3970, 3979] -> 0.4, 3.13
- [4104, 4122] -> -1.4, 5.55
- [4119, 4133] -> -0.6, 5.57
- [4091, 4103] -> -0.2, 5.01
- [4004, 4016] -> -4.8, 5.26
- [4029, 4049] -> -4.9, 5.16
